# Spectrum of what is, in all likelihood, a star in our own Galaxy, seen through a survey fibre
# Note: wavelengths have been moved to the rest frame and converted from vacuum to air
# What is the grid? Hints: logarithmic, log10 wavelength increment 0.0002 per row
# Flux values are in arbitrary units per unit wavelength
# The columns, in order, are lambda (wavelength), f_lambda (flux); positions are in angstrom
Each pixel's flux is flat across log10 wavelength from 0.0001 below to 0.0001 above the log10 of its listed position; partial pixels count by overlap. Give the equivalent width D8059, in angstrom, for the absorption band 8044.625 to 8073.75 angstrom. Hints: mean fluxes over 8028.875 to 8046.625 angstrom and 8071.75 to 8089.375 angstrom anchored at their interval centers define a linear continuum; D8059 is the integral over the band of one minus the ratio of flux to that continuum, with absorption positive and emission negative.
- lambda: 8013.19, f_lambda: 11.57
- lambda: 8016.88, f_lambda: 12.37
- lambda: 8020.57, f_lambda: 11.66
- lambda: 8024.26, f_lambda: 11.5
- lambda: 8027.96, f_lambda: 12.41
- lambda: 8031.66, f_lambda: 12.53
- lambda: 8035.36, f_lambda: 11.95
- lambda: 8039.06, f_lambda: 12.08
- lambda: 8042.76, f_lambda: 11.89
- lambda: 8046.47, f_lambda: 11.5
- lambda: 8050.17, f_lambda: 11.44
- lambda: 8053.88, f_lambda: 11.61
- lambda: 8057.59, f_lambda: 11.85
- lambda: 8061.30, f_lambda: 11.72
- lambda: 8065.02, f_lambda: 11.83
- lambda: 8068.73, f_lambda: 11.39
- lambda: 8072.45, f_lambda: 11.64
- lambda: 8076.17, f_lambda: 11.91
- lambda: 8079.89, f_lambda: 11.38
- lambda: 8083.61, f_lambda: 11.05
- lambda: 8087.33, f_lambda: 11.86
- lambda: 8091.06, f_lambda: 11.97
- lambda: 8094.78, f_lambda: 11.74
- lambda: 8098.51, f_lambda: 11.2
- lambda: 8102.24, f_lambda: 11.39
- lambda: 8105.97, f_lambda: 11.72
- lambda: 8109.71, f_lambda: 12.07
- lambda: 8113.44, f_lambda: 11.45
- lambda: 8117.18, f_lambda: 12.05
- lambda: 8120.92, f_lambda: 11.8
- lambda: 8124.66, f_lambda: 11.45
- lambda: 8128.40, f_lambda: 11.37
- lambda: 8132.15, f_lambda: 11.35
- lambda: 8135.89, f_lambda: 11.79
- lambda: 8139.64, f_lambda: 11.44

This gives 0.5 angstrom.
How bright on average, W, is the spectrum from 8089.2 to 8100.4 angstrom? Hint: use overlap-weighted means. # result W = 11.6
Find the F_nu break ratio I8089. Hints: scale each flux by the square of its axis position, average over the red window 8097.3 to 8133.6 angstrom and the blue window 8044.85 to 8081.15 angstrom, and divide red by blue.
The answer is 1.01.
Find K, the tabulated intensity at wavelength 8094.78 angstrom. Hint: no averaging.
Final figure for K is 11.74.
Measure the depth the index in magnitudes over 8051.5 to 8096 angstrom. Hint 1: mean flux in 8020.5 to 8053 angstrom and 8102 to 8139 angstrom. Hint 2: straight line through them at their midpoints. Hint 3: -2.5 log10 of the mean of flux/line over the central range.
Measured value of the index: 0.011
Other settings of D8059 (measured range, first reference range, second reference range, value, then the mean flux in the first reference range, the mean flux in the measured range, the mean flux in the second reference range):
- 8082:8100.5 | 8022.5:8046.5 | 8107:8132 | 0.34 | 12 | 11.6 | 11.7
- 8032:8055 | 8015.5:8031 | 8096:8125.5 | 0.25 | 12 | 11.8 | 11.6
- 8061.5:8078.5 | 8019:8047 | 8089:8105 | 0.09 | 12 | 11.7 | 11.6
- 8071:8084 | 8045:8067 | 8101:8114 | 0.15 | 11.7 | 11.5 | 11.7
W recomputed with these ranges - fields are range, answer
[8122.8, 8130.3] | 11.4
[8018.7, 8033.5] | 12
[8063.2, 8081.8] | 11.6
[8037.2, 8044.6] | 12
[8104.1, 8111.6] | 11.9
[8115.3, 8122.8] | 11.9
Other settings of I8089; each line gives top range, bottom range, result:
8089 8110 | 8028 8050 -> 0.99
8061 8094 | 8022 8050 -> 0.98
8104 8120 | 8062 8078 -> 1.02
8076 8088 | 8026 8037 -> 0.95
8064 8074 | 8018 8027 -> 1.00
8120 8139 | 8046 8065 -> 1.01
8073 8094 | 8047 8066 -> 1.00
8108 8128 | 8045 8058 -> 1.03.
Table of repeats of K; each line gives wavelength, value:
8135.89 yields 11.79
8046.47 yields 11.5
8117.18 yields 12.05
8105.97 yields 11.72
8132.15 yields 11.35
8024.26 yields 11.5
